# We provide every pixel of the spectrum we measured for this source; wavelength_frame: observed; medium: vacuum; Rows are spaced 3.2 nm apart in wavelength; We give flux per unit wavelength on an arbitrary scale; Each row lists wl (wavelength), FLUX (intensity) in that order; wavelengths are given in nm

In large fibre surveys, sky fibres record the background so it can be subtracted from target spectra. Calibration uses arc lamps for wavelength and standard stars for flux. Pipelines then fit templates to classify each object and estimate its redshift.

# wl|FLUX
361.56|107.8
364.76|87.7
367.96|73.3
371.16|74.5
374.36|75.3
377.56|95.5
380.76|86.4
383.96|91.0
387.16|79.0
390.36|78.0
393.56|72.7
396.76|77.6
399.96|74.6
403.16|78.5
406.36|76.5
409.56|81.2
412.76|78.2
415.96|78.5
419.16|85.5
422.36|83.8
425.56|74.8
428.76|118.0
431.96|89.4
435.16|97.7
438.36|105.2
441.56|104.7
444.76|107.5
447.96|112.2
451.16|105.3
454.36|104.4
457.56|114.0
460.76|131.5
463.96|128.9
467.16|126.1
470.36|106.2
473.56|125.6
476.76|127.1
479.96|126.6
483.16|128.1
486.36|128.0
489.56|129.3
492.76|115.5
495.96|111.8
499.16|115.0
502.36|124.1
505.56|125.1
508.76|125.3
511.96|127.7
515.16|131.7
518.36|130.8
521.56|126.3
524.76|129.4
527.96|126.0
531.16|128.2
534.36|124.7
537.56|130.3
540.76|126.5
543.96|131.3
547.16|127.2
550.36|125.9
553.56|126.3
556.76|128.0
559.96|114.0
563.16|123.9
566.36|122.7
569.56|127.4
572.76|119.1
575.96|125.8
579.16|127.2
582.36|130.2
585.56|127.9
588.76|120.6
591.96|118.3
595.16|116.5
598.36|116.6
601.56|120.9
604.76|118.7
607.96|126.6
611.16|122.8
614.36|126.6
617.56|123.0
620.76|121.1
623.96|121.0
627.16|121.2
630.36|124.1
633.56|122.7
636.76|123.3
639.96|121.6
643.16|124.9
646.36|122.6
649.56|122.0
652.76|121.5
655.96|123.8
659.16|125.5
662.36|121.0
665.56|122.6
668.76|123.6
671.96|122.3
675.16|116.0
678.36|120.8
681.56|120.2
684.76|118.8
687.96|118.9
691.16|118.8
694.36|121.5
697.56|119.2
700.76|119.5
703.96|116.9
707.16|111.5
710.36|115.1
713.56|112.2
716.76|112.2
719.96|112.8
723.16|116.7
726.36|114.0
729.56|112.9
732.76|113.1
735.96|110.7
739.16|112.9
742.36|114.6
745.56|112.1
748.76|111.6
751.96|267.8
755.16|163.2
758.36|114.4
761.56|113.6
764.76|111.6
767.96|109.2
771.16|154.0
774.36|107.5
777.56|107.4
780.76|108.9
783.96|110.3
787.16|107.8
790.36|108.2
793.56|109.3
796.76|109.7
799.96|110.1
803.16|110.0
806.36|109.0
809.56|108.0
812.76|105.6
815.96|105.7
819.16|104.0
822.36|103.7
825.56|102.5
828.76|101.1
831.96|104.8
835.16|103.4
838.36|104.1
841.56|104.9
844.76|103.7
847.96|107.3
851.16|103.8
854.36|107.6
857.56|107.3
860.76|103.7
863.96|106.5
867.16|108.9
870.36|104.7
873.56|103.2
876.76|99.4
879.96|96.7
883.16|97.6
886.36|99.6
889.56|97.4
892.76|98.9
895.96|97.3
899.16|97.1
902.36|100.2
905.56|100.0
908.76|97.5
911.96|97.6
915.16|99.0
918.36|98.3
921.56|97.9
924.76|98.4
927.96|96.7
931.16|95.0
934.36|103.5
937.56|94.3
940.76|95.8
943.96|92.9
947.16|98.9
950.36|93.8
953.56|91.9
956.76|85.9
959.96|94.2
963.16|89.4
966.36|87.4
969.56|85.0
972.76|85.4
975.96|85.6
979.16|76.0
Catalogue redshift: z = 0.15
